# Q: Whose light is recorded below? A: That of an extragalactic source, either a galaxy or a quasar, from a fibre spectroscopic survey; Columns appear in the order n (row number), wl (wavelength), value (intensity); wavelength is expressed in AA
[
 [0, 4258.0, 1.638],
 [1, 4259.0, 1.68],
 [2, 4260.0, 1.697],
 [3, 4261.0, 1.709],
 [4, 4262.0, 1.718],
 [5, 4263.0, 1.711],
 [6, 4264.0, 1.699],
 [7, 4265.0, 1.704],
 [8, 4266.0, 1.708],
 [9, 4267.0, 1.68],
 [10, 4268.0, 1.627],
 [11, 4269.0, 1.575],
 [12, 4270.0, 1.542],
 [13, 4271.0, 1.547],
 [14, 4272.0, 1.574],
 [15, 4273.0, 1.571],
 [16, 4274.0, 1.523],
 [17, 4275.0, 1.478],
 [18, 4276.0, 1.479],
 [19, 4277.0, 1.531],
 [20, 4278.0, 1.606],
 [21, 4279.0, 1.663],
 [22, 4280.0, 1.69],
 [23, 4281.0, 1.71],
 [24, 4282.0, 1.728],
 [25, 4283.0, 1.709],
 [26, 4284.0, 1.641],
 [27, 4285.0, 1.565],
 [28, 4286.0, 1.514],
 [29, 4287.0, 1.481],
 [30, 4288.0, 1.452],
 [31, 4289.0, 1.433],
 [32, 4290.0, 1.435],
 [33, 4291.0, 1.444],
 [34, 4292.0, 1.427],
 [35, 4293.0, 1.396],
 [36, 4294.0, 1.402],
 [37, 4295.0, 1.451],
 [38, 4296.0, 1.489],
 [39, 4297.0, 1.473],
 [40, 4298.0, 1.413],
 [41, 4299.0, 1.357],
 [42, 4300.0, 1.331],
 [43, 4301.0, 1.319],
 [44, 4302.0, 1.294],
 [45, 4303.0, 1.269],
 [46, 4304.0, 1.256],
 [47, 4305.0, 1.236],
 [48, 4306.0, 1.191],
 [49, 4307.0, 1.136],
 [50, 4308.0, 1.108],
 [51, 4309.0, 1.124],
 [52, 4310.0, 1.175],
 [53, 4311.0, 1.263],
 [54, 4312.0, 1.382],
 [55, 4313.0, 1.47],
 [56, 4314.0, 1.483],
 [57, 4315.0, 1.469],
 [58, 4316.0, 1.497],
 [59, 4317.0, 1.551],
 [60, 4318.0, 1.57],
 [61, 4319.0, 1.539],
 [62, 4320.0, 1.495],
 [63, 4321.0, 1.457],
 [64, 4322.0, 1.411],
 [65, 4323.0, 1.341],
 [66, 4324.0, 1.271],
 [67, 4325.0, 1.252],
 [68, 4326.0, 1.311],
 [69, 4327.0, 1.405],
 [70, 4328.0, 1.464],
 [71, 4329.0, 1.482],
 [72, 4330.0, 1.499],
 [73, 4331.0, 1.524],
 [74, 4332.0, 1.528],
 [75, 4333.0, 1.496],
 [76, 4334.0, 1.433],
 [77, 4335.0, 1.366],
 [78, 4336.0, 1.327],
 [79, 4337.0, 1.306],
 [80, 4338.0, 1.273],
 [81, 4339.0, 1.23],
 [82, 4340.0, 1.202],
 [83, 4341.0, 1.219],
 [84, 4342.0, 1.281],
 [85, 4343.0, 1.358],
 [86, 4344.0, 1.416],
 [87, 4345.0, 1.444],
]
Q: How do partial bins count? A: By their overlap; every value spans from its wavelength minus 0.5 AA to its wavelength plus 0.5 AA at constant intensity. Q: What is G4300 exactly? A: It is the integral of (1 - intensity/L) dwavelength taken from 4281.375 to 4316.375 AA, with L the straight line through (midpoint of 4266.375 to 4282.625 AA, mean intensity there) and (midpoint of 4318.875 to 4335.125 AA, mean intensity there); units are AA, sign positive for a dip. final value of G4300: 2.9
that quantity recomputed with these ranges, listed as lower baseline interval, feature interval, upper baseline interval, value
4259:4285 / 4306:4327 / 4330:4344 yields 1.2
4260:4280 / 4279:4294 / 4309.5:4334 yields 0.1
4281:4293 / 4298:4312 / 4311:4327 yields 2.2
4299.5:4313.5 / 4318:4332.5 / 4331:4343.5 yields -1.4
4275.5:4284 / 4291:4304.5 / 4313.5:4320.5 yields 1.7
